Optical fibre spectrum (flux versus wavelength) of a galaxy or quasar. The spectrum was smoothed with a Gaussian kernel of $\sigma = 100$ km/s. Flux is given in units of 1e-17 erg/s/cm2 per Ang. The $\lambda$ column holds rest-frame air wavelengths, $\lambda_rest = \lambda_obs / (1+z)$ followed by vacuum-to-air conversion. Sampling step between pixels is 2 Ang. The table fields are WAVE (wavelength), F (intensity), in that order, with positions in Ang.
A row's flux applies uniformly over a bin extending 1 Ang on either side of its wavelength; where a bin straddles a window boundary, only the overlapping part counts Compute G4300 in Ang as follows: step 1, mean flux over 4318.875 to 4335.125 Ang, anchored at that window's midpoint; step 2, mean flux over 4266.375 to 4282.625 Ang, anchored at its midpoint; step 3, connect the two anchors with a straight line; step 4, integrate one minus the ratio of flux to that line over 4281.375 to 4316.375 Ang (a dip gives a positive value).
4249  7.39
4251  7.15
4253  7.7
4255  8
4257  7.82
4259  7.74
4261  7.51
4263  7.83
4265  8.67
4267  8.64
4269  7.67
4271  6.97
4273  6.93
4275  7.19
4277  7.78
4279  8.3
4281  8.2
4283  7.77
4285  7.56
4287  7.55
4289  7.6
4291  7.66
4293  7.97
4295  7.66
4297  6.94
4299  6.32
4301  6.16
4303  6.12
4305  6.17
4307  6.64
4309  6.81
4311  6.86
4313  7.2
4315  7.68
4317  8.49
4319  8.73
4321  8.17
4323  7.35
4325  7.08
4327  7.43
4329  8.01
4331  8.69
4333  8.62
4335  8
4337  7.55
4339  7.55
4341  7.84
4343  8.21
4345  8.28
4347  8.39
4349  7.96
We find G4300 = 3.1 Ang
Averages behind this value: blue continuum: 7.69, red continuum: 7.97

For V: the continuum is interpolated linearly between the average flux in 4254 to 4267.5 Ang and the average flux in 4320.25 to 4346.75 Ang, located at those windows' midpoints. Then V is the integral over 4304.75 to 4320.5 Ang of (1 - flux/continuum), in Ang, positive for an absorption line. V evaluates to 1.07 Ang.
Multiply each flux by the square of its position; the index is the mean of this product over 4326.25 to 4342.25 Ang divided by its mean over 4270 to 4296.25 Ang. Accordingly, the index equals 1.07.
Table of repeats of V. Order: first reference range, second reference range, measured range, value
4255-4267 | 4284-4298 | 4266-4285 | 0.17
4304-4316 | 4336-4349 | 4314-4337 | -1.87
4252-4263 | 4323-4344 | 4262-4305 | 1.81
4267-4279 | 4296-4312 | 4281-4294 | -1.28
